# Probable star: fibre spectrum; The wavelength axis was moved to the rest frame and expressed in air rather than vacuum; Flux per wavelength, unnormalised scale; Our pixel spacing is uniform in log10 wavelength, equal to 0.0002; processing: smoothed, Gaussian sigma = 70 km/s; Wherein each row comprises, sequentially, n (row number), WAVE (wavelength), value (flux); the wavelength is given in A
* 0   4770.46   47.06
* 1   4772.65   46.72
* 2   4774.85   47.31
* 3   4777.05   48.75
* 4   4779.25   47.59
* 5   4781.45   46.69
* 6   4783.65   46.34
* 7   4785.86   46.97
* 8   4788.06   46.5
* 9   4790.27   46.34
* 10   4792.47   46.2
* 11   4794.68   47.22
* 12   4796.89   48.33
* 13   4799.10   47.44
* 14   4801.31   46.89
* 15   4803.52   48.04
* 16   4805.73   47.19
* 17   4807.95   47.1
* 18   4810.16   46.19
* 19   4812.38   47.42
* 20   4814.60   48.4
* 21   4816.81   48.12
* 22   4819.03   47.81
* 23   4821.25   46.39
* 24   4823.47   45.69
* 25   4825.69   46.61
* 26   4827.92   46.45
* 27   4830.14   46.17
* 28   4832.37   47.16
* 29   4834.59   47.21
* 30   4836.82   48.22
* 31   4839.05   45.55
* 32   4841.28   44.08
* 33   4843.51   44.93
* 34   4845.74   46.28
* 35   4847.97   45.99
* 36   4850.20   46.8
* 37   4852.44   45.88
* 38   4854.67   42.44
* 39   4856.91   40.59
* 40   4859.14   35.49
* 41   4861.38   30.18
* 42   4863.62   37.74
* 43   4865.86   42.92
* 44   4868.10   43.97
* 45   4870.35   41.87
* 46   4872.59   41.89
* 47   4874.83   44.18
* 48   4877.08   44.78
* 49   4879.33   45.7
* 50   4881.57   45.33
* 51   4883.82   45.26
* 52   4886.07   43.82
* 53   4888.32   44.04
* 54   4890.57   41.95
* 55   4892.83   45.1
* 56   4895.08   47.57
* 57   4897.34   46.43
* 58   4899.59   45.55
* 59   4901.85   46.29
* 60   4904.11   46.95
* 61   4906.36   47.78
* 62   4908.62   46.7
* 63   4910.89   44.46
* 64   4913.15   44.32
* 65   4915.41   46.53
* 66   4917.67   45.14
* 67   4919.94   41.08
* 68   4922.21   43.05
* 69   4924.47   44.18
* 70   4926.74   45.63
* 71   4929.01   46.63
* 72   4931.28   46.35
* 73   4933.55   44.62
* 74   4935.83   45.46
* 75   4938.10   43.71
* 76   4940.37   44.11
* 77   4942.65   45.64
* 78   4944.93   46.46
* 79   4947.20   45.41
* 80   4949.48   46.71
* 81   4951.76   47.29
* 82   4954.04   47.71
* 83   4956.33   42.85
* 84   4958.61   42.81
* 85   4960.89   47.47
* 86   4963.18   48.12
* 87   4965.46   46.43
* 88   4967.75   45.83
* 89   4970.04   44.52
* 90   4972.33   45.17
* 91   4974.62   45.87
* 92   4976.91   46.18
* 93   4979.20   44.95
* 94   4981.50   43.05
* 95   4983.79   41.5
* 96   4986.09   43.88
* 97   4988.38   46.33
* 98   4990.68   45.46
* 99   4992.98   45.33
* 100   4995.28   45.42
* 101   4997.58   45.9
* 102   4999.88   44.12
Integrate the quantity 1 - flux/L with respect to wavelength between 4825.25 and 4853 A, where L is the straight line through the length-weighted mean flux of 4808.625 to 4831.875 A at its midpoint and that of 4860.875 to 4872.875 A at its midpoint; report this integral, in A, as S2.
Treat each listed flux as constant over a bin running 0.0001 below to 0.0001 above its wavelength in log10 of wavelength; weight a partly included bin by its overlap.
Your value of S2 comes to -1.3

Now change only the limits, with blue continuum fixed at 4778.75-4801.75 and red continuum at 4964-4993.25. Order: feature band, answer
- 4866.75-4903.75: 1.1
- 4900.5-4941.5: 0.4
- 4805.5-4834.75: -0.2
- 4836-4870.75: 2.7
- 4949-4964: -0.3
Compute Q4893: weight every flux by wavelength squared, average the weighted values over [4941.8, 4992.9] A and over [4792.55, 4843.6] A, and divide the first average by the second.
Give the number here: 1.0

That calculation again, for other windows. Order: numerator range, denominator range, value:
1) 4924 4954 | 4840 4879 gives 1.11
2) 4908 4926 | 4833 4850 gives 0.99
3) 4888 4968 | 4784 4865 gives 1.04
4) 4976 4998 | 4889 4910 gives 1.01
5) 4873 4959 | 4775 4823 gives 1.00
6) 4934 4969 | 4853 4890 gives 1.13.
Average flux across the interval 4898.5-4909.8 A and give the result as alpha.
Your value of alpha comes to 46.6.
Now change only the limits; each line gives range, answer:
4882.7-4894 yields 44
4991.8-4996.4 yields 45.4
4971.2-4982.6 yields 45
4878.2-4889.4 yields 44.8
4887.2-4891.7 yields 43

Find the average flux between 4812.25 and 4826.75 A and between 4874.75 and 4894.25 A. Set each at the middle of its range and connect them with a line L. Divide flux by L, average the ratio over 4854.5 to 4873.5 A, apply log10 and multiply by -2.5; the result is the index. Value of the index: 0.150 mag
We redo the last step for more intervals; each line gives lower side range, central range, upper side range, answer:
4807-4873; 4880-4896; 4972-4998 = -0.002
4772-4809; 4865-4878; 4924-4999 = 0.074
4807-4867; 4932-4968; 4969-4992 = -0.023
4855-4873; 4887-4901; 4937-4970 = -0.090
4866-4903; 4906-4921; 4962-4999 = -0.006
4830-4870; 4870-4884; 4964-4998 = -0.013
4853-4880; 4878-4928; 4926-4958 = -0.048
